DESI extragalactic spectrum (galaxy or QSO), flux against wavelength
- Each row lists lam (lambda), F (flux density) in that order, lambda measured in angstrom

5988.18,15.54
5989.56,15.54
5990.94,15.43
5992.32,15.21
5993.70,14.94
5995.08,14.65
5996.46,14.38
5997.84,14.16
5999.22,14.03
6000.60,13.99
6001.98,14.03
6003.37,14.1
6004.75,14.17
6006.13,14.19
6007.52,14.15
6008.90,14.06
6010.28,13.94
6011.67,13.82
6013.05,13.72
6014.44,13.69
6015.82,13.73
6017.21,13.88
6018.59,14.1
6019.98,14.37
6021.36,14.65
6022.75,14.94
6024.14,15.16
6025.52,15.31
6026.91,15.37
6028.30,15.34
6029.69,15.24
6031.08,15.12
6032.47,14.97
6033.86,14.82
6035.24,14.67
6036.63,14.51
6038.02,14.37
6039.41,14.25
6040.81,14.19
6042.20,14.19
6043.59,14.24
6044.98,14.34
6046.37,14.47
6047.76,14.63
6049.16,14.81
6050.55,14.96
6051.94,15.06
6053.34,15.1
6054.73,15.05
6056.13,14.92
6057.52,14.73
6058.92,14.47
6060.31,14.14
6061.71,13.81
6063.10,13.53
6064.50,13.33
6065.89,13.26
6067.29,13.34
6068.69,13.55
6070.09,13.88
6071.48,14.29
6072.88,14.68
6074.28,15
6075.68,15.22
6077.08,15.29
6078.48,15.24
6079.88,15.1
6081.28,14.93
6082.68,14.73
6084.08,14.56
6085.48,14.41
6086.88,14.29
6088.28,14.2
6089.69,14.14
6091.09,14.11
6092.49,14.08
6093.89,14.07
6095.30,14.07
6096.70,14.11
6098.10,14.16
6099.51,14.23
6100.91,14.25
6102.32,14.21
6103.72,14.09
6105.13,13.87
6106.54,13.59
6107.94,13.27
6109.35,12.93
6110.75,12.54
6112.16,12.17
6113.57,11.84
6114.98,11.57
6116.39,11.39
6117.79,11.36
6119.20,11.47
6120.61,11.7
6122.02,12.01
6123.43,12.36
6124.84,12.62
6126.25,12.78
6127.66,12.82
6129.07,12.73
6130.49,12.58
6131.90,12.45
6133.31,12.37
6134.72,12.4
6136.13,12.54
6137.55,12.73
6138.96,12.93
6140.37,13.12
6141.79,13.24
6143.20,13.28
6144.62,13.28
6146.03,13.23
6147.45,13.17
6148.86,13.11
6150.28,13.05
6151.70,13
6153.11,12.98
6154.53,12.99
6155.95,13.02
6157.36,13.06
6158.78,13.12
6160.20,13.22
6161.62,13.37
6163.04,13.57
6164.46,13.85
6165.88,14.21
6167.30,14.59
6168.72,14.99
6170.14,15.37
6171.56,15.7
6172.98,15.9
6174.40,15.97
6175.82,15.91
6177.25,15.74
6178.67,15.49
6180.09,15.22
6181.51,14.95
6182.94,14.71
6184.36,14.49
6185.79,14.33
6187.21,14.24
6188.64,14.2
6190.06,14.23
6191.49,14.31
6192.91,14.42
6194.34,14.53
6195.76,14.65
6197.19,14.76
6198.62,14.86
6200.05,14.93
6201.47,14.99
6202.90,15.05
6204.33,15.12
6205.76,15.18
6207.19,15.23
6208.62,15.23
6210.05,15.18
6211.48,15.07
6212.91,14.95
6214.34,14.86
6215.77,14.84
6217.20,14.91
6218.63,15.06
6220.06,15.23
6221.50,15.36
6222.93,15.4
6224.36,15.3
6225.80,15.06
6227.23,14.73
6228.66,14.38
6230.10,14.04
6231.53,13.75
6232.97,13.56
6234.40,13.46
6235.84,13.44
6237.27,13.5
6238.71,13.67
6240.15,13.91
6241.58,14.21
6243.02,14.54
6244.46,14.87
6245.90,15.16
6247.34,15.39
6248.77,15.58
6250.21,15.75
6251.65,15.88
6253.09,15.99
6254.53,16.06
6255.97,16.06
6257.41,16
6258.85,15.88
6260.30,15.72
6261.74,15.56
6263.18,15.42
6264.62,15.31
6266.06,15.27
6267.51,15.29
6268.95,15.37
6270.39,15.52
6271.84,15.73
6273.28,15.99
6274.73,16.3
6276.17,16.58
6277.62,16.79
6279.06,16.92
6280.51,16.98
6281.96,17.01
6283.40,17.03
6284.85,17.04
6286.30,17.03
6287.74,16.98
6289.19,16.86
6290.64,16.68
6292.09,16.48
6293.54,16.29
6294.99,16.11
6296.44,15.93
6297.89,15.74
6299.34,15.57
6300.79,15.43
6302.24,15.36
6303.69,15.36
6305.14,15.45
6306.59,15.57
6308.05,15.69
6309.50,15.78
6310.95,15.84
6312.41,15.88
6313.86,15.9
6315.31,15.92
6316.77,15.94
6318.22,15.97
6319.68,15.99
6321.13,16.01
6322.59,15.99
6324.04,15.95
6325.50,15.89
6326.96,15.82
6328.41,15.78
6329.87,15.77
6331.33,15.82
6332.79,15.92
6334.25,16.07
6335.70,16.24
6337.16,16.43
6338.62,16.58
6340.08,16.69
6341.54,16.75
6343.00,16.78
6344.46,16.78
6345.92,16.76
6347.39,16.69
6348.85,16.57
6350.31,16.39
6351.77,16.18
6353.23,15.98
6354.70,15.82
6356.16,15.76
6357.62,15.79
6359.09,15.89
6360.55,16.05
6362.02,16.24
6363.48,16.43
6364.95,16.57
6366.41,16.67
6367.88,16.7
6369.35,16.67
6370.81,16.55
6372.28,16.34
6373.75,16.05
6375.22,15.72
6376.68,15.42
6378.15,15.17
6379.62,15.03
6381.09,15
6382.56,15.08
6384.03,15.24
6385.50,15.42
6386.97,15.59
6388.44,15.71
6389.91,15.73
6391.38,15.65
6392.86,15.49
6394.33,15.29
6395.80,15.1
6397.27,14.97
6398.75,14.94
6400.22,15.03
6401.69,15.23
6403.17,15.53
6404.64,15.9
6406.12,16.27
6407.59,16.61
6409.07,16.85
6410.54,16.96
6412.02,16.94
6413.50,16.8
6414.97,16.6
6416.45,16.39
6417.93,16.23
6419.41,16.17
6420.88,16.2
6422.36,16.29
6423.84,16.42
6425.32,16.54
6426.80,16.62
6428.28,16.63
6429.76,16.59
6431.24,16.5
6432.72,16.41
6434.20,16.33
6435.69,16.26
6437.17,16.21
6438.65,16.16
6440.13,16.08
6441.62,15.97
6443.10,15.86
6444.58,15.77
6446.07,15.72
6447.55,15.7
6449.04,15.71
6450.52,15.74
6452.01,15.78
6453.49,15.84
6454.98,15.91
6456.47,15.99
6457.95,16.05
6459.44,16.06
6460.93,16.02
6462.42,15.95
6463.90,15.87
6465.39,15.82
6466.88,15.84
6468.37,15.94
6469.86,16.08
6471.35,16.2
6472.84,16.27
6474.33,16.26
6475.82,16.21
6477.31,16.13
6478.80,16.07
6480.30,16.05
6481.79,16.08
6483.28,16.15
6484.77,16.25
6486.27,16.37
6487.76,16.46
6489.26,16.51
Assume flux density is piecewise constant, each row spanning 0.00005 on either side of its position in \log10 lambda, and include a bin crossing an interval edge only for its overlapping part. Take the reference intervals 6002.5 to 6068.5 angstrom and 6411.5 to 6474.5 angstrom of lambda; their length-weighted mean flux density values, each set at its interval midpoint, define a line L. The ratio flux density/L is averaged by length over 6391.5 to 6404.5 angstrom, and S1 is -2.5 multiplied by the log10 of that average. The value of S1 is 0.049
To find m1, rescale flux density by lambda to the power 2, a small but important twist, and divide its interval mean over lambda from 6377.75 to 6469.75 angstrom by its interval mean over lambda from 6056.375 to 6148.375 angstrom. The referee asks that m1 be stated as 1.31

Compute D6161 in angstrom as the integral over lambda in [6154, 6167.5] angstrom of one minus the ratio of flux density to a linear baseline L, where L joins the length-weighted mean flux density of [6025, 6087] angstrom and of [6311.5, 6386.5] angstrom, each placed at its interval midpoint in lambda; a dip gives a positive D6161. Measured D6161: 1.5 angstrom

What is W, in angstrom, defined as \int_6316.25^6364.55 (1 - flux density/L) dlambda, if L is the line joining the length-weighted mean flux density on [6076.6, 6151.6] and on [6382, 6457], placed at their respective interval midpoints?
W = -2.8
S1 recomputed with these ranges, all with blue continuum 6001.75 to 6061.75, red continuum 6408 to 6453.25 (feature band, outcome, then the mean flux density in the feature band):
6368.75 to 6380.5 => 0.01 mag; 15.9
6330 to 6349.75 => -0.04 mag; 16.4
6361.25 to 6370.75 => -0.04 mag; 16.5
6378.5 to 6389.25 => 0.05 mag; 15.3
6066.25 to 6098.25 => 0.02 mag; 14.4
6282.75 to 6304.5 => -0.04 mag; 16.3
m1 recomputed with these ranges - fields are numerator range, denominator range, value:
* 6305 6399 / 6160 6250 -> 1.13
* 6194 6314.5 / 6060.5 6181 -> 1.18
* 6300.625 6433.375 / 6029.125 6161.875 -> 1.28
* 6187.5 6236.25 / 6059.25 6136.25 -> 1.13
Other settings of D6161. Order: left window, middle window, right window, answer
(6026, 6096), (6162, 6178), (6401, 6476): -0.1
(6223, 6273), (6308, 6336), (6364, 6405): -1.0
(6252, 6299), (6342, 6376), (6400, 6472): -0.3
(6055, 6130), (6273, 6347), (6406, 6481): -4.8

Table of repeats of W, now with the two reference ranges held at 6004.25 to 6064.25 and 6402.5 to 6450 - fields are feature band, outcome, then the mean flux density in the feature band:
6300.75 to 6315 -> 0.09 angstrom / 15.6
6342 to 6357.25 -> -0.41 angstrom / 16.4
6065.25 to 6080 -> 0.24 angstrom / 14.4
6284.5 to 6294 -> -0.67 angstrom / 16.8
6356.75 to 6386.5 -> 0.26 angstrom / 15.9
